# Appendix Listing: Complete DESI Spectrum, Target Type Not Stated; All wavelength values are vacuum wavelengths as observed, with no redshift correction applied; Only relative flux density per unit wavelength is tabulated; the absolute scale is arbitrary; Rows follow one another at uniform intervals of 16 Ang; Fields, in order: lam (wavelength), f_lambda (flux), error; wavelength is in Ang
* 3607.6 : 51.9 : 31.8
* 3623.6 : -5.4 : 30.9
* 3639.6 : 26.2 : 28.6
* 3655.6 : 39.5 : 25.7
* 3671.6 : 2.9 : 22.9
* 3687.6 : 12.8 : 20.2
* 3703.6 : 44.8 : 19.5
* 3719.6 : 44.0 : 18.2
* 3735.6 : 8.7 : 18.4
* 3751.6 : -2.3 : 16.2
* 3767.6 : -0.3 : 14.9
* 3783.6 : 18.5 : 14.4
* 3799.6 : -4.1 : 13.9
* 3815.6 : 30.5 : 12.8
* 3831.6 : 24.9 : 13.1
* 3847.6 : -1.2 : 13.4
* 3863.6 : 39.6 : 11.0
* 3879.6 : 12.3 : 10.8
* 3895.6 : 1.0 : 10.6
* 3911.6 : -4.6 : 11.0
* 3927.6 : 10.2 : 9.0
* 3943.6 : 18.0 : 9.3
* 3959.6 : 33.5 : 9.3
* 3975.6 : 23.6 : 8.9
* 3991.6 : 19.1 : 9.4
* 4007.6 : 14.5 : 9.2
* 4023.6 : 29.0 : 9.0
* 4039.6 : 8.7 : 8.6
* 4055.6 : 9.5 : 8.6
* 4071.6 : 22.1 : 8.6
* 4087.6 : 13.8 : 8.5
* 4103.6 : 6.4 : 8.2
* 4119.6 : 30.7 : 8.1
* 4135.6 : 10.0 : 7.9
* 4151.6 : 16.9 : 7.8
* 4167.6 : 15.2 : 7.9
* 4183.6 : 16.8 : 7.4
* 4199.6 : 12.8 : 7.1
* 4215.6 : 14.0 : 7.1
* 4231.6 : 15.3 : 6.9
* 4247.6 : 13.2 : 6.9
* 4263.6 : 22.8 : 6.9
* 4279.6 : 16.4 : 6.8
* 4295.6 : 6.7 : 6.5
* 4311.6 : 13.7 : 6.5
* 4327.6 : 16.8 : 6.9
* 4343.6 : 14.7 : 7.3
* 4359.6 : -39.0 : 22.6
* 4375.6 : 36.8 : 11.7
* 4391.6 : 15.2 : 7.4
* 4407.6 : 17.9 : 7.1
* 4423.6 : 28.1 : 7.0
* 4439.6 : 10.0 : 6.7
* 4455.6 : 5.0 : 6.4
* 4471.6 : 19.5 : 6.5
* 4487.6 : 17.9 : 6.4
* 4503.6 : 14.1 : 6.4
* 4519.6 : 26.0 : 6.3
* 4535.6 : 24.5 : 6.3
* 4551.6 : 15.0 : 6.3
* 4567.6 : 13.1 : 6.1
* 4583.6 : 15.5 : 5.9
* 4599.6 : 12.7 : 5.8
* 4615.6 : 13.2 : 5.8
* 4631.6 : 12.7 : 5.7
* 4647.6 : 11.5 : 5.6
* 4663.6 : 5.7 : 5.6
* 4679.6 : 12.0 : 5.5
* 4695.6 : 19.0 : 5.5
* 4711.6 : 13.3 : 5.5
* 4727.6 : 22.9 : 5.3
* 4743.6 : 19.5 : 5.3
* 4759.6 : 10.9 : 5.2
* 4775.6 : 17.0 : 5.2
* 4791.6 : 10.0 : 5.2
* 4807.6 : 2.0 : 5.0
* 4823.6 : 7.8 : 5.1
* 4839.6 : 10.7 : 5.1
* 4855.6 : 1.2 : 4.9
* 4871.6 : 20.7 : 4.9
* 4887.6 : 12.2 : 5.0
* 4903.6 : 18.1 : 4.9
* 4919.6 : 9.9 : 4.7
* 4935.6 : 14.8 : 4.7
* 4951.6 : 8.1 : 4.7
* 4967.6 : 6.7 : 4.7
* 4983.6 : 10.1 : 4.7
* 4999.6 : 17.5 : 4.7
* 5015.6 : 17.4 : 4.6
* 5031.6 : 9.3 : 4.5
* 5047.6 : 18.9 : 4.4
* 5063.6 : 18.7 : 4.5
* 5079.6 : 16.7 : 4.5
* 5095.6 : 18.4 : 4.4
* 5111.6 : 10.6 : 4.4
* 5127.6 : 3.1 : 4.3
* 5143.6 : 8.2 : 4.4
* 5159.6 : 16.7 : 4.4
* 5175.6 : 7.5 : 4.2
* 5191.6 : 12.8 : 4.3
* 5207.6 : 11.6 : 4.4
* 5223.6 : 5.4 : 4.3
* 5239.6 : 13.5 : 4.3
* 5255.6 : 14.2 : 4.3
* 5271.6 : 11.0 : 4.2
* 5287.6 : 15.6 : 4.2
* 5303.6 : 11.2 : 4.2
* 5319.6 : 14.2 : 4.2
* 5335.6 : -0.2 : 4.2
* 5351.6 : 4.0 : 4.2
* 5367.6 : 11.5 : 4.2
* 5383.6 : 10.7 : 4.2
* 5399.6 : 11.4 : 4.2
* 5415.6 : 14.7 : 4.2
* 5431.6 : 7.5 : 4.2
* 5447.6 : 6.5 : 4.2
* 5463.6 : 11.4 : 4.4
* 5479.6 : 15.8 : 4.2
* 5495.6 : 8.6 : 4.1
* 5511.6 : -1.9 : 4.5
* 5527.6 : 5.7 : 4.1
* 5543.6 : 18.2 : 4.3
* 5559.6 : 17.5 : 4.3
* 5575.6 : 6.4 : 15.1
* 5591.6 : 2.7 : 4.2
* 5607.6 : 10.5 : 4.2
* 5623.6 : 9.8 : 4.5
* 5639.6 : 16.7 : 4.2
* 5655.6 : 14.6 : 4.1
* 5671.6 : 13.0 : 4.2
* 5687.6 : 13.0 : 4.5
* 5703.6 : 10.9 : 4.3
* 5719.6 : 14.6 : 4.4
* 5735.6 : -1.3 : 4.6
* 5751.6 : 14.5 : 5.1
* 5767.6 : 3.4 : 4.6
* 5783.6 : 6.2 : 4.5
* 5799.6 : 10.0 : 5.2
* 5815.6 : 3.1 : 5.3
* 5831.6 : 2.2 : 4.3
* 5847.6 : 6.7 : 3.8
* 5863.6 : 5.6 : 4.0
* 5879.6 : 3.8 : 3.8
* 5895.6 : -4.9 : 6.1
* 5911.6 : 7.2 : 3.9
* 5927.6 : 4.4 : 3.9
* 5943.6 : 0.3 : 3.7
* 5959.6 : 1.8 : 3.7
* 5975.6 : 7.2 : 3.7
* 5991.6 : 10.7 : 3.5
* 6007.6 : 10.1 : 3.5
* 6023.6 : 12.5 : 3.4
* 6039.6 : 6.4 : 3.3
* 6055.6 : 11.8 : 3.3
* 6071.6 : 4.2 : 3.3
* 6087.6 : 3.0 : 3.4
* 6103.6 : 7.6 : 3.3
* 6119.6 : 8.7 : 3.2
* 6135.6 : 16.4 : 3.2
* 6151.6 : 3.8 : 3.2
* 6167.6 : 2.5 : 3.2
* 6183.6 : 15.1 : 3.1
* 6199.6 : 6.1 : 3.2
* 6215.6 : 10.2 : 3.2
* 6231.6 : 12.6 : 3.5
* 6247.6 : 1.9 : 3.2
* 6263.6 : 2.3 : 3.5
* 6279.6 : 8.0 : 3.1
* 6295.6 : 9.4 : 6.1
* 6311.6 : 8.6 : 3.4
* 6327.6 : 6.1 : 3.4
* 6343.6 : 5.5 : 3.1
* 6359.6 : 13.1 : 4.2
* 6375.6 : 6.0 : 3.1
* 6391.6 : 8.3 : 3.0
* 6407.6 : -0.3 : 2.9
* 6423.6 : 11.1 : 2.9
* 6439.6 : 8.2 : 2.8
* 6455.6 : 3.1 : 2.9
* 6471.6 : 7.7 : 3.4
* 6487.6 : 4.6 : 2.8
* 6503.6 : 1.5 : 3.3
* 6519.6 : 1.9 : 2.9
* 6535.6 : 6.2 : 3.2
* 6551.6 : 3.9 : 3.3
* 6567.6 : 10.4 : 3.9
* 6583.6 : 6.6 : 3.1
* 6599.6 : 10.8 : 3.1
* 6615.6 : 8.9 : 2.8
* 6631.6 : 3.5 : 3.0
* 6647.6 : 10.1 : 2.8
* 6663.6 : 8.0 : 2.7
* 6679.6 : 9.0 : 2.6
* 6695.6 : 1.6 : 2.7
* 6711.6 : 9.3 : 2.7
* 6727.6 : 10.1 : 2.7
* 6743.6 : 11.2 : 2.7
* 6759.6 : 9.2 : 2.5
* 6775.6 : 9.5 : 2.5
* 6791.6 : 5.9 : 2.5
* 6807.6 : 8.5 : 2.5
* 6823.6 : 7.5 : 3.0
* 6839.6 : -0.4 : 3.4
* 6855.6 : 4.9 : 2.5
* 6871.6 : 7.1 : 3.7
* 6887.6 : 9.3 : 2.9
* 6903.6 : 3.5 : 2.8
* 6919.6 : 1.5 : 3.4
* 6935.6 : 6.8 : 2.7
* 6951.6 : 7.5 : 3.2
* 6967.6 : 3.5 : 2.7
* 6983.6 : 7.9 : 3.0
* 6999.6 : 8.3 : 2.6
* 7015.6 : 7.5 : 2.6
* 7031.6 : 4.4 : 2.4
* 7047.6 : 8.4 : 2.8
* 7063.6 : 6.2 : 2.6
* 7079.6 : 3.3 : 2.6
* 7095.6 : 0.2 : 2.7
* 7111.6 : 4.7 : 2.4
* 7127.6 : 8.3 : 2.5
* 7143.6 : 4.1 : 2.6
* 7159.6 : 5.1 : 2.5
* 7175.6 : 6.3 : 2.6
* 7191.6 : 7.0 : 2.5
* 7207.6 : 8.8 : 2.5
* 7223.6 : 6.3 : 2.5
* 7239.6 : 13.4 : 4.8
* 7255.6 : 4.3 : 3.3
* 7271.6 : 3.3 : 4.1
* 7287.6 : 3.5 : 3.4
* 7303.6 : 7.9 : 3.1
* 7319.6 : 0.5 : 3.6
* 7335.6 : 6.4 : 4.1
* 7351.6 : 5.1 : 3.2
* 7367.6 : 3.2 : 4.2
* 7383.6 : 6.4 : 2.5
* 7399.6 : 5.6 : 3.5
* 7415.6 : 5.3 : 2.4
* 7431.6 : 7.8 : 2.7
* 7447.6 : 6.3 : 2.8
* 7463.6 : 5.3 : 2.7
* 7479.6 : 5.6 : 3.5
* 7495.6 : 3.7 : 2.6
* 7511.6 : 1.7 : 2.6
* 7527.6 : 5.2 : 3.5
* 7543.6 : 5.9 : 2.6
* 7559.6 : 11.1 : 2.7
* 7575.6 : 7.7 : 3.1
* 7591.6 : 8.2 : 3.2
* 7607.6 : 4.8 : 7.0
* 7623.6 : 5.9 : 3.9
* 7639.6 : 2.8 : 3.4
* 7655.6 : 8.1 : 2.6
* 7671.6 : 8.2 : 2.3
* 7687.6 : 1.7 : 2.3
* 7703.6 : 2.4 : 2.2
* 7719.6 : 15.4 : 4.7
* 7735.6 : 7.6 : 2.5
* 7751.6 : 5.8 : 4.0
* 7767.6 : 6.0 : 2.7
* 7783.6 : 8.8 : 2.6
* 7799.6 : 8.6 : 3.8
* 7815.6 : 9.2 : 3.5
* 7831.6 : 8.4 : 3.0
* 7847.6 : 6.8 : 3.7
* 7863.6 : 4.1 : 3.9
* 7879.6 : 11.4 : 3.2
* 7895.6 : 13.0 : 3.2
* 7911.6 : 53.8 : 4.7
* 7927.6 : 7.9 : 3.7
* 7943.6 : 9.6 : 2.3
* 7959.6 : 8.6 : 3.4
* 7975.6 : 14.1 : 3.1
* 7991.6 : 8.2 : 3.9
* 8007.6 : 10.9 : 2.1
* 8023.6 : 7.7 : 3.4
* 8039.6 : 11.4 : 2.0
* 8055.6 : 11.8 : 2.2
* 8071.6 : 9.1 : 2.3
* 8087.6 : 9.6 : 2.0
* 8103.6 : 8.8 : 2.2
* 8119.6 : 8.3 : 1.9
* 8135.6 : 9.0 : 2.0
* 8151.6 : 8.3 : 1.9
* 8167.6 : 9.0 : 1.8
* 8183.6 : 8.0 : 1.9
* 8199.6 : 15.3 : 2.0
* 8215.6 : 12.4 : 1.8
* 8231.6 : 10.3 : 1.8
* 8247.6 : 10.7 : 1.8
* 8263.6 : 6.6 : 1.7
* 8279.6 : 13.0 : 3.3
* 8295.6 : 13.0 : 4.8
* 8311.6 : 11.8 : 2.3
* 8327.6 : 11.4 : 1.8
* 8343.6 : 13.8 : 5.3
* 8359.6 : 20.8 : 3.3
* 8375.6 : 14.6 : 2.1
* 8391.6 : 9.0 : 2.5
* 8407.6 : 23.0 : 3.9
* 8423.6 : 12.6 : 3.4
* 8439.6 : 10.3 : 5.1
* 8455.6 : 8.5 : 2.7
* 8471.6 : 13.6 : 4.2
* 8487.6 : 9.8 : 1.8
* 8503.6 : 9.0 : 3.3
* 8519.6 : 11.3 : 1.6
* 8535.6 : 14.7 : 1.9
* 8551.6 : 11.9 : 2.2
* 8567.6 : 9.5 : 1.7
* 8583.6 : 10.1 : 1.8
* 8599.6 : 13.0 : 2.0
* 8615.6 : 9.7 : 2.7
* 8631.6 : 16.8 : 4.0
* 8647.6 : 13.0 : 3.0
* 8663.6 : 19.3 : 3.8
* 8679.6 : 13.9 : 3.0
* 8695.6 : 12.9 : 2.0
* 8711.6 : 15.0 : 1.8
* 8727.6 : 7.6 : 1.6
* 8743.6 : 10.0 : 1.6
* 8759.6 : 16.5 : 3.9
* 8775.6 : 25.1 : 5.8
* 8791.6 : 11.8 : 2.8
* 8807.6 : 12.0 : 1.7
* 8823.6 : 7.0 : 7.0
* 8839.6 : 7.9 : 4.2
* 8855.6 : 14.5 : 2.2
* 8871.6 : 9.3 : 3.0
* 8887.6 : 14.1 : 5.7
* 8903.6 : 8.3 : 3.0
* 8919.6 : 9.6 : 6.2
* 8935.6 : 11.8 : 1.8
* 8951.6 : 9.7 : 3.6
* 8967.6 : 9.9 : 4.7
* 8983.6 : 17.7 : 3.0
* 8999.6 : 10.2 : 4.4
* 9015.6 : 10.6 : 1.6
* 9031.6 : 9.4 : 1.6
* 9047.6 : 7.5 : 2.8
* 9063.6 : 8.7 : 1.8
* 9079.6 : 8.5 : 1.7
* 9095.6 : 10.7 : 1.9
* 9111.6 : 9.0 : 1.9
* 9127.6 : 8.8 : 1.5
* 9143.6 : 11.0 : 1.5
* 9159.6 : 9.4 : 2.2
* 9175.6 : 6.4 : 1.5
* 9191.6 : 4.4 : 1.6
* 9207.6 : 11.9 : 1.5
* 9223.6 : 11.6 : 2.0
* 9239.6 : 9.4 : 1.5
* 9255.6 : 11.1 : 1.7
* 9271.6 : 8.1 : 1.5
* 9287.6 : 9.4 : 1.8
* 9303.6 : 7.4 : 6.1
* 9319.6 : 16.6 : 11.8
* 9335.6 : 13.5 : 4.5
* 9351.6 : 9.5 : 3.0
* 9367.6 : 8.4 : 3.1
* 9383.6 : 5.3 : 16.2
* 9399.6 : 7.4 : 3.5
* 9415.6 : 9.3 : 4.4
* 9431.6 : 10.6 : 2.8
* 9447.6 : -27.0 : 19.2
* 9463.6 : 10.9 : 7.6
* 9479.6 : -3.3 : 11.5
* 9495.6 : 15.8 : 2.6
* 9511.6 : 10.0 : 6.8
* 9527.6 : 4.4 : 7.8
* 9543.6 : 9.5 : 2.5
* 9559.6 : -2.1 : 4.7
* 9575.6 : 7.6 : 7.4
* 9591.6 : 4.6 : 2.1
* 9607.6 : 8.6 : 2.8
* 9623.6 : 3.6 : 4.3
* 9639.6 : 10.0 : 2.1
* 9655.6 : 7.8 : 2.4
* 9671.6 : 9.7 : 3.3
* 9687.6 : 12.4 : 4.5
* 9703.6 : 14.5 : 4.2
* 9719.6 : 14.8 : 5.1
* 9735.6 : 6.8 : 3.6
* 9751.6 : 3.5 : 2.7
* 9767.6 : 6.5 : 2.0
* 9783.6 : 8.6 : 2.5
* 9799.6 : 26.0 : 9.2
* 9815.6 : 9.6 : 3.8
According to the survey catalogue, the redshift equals 1.12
